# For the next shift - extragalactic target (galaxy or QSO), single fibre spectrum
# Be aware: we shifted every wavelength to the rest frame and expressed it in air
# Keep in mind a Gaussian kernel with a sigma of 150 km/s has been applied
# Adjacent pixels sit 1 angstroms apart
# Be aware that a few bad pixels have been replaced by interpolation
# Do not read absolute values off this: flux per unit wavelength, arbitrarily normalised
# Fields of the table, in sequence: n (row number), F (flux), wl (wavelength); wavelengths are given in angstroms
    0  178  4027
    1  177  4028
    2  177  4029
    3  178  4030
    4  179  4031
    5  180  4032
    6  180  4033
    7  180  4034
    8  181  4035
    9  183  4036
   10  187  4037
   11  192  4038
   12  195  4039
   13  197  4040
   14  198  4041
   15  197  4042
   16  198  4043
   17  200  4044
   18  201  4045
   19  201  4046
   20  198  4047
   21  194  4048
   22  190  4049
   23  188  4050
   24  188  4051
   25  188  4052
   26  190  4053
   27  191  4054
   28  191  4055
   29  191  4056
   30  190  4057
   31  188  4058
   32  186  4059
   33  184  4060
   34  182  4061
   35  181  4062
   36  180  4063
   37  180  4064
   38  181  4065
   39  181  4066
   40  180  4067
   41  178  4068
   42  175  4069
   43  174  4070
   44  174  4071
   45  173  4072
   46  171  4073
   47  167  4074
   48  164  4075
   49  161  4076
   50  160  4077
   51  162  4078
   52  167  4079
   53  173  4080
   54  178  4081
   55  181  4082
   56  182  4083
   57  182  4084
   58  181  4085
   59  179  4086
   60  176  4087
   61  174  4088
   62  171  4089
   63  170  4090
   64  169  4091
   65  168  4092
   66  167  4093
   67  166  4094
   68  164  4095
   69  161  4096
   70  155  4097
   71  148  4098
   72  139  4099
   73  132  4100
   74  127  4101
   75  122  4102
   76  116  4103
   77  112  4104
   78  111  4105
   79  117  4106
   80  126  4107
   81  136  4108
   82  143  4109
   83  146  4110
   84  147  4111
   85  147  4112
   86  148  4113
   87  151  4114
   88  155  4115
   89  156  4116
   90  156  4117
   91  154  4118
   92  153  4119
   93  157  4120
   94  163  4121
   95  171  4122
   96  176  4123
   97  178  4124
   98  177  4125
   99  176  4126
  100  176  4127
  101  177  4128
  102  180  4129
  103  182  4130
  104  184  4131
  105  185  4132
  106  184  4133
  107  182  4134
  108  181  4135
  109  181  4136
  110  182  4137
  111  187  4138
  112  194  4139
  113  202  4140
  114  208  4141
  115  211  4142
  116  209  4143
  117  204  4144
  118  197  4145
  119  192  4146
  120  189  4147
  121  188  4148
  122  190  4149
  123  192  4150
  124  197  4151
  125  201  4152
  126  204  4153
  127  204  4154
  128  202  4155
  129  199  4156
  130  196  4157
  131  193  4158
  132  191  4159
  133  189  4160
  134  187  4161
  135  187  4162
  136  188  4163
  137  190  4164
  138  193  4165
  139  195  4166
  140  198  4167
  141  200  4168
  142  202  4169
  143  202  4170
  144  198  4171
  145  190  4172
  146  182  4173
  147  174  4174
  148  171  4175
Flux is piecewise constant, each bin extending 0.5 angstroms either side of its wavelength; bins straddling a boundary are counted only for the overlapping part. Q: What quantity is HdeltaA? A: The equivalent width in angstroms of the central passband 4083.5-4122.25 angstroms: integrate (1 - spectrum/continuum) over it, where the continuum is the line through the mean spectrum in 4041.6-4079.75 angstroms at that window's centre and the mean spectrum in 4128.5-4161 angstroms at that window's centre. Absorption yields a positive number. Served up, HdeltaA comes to 7.5 angstroms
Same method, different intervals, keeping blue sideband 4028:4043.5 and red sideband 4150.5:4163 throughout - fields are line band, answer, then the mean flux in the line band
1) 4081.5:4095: 1.2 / 174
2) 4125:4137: 0.8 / 181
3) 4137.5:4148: -0.2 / 199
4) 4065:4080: 1.4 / 171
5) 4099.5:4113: 4.3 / 130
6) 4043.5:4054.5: -0.4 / 194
